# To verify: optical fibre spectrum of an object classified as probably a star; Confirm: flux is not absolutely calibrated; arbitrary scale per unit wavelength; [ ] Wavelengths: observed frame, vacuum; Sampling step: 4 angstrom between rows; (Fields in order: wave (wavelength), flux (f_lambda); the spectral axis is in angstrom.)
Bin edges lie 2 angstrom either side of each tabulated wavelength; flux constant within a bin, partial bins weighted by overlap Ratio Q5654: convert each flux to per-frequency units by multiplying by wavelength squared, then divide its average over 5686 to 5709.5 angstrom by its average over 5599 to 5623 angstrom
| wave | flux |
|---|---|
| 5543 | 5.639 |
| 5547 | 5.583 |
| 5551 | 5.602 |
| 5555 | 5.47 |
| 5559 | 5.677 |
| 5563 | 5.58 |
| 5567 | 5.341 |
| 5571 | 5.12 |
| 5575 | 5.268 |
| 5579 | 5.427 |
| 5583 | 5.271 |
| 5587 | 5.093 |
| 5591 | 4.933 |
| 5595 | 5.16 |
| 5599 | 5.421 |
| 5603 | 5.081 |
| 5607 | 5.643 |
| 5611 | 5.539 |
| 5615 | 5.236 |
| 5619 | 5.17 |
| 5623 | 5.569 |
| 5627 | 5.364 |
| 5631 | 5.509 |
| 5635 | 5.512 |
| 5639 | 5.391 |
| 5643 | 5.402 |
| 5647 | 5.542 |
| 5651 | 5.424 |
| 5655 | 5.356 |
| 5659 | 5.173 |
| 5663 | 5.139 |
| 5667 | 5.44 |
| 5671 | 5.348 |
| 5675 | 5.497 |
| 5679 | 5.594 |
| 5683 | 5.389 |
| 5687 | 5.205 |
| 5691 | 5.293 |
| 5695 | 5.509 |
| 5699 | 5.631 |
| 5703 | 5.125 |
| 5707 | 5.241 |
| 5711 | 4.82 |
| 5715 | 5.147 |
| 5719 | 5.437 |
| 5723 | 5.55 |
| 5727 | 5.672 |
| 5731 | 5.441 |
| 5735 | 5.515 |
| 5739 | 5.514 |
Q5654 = 1.02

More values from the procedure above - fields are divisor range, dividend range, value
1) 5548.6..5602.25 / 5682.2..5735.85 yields 1.05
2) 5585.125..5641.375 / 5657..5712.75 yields 1.02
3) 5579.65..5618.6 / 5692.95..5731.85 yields 1.06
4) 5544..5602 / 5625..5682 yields 1.04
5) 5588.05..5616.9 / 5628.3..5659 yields 1.04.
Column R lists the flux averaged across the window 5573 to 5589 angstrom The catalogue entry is 5.26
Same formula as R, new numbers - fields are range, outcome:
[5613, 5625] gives 5.32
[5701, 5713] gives 5.06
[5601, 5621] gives 5.33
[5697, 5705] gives 5.38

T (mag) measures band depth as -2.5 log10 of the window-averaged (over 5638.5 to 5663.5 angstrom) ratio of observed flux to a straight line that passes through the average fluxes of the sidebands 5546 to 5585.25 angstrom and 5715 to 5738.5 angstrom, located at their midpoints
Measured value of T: 0.021 mag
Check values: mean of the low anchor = 5.43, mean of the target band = 5.36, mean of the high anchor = 5.49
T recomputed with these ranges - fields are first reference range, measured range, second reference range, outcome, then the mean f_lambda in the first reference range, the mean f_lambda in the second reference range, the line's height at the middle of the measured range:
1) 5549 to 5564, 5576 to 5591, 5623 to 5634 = 0.065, 5.58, 5.47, 5.54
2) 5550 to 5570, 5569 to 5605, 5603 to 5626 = 0.052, 5.51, 5.4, 5.45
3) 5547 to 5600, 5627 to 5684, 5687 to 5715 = -0.024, 5.34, 5.26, 5.29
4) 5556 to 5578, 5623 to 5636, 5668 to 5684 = -0.008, 5.4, 5.46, 5.44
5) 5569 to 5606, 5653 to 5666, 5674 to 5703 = 0.025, 5.21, 5.42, 5.36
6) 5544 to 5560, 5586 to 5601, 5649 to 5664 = 0.063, 5.58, 5.28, 5.46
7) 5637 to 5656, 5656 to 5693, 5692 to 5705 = 0.015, 5.43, 5.41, 5.42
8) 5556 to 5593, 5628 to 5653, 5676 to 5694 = -0.021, 5.31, 5.39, 5.35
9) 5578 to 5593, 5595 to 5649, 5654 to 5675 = -0.035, 5.16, 5.31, 5.23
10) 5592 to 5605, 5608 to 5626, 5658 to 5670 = -0.036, 5.2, 5.27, 5.22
